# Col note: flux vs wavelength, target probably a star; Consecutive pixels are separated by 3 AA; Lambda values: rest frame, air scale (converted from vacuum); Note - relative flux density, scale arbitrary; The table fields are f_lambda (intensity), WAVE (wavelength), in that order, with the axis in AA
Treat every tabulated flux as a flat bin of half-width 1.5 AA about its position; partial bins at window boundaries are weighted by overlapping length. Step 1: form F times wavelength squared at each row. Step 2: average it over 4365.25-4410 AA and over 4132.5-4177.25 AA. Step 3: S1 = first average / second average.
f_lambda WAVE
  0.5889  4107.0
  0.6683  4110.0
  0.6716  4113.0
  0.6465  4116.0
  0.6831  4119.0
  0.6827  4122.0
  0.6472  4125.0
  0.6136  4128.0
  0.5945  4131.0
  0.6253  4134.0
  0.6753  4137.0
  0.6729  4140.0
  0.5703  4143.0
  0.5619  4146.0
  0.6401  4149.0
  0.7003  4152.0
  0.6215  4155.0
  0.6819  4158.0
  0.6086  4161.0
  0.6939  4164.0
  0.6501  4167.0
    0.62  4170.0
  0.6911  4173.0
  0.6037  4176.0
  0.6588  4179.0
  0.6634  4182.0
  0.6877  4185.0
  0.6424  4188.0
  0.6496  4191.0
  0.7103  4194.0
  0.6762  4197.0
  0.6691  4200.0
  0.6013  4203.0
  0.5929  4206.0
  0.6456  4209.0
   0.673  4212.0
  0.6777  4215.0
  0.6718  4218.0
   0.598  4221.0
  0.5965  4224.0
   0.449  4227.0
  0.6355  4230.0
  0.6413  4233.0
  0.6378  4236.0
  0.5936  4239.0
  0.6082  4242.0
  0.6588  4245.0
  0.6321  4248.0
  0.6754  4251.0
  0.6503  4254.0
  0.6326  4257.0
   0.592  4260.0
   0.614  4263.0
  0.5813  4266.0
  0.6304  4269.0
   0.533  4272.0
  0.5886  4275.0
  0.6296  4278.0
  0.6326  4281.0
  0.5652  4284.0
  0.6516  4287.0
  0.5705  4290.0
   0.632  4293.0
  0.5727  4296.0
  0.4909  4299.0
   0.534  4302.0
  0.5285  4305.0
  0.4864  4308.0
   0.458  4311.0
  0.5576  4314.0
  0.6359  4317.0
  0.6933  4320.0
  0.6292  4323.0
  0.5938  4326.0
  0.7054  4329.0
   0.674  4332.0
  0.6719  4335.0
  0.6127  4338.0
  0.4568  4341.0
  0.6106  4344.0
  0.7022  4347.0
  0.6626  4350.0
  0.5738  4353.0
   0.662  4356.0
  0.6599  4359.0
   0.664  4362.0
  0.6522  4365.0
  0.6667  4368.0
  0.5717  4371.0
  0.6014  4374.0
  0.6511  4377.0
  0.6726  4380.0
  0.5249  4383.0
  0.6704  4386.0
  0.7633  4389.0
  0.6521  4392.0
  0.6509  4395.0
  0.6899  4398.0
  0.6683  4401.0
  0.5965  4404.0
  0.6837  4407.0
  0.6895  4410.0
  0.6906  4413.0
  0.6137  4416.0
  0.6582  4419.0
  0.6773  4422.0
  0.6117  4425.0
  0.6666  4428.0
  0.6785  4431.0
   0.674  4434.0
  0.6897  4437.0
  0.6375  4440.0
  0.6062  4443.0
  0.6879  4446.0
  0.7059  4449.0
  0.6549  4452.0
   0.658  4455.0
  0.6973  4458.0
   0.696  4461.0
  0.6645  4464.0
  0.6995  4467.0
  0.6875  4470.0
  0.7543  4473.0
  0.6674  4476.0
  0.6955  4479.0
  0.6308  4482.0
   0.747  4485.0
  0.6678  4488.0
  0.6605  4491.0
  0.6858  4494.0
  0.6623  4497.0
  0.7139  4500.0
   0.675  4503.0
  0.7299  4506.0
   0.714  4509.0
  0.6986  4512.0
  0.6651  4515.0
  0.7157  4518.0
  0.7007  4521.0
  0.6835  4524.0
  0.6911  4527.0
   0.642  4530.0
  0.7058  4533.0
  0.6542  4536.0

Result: 1.1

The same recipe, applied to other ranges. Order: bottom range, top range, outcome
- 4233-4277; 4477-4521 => 1.25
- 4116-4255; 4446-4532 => 1.24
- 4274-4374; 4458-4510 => 1.23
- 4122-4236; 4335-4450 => 1.12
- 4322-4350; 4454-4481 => 1.16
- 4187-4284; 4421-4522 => 1.22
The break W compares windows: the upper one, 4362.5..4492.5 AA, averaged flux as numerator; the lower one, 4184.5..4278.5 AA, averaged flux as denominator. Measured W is 1.1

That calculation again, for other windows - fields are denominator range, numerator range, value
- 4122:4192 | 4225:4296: 0.95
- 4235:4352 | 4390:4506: 1.11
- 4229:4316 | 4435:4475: 1.15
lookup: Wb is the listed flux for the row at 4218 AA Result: 0.6718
